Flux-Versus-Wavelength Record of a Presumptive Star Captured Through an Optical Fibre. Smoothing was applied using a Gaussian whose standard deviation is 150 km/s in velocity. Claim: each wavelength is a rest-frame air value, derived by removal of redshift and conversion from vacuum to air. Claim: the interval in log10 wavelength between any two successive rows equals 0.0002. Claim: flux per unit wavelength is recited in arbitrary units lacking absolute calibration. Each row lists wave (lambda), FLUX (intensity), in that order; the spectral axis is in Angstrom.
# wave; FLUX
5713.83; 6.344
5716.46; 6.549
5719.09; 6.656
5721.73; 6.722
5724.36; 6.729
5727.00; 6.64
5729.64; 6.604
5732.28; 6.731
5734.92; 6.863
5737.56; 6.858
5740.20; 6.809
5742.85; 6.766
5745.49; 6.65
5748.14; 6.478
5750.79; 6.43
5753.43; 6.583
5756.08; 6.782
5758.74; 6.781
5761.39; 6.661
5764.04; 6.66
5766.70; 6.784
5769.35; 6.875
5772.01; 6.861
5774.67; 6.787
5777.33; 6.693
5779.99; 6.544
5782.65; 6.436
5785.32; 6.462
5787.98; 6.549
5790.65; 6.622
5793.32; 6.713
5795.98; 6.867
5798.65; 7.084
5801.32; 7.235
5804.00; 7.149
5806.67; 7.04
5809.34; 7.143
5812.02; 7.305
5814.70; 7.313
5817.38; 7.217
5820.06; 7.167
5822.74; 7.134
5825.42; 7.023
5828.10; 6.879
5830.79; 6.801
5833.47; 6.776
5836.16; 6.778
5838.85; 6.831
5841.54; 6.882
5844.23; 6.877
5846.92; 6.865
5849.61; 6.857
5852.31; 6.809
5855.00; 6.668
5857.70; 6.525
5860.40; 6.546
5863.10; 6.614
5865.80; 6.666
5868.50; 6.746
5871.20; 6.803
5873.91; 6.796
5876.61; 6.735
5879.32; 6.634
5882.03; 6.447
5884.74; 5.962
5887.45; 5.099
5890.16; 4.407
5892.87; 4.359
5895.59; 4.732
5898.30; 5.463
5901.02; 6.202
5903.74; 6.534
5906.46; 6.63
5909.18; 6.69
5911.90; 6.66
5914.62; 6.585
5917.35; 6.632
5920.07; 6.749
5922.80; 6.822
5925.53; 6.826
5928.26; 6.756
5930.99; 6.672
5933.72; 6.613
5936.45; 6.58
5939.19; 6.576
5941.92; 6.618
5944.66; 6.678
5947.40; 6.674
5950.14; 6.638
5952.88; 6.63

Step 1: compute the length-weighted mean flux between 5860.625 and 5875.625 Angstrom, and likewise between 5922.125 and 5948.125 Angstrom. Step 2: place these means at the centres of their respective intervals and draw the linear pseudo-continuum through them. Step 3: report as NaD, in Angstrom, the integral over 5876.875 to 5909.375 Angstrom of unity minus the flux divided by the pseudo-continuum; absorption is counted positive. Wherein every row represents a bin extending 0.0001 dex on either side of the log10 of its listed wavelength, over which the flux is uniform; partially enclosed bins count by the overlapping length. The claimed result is 4.55 Angstrom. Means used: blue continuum 6.71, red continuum 6.68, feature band 5.76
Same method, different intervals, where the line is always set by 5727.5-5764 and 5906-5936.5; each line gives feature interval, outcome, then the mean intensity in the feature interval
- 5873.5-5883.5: 0.1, 6.63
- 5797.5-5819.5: -1.6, 7.18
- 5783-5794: 0.2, 6.56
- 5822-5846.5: -0.7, 6.88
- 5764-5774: -0.2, 6.81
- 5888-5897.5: 3.0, 4.61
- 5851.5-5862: 0.1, 6.63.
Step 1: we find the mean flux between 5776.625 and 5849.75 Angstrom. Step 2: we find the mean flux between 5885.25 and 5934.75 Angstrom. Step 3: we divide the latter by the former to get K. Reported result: 0.89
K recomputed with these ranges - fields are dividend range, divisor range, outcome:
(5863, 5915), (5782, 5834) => 0.88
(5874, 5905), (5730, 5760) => 0.86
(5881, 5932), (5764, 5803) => 0.91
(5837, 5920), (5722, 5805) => 0.94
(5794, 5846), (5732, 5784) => 1.05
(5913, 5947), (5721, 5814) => 0.99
